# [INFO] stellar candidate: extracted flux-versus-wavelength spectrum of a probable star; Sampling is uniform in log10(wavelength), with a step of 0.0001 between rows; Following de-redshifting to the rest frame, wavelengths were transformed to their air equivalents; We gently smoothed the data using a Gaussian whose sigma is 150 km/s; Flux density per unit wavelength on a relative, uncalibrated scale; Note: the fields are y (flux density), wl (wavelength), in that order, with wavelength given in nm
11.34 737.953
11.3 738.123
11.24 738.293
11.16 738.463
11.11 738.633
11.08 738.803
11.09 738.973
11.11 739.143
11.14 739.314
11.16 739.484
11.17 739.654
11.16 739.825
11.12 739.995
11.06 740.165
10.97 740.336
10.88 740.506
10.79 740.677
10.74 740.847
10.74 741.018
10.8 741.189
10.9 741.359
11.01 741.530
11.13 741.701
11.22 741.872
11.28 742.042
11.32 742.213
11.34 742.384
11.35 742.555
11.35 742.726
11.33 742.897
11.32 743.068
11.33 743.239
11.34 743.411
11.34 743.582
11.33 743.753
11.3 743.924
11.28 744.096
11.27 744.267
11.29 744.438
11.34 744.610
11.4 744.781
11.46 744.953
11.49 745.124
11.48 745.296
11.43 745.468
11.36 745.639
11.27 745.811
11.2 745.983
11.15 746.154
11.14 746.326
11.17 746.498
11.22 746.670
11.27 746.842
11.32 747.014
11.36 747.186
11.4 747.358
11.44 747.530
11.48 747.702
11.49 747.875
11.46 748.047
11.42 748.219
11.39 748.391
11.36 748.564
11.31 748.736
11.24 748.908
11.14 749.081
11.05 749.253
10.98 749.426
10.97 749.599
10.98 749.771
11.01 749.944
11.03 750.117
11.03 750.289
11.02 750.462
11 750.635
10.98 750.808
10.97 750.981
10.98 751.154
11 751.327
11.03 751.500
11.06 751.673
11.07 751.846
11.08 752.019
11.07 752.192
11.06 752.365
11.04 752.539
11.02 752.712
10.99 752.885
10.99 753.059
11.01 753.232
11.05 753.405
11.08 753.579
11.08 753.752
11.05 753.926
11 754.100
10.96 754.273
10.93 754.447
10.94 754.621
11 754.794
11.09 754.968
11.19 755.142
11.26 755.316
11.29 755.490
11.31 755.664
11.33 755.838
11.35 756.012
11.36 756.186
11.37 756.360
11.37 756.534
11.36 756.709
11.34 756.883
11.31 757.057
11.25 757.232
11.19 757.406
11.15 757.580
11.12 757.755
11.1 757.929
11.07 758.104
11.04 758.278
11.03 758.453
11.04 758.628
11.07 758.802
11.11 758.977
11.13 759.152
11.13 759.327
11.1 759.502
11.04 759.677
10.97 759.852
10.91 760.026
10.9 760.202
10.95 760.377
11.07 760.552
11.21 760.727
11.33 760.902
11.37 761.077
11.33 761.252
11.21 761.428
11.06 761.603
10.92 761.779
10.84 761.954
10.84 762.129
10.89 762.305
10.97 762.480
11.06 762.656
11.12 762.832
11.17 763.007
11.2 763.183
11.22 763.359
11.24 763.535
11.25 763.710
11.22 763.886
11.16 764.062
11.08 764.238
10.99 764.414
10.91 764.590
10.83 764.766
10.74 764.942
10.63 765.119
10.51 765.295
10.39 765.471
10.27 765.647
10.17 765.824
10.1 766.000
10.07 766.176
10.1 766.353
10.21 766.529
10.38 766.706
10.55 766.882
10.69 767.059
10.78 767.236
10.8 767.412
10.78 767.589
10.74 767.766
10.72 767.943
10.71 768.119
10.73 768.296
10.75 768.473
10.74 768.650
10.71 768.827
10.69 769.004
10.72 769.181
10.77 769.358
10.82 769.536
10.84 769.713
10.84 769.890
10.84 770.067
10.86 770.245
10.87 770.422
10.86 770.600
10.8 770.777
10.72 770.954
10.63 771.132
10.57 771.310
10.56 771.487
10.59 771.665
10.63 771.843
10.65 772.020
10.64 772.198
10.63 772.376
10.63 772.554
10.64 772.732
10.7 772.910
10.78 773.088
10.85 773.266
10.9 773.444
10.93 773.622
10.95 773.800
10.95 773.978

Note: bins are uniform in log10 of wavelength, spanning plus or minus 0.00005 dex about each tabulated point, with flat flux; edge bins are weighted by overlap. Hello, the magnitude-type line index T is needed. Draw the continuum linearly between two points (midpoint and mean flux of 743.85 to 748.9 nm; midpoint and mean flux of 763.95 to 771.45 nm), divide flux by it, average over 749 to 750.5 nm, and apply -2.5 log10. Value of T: 0.02 mag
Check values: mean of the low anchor 11.3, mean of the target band 11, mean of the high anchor 10.7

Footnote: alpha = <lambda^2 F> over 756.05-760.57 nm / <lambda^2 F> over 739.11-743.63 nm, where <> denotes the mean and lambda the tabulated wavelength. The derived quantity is 1.0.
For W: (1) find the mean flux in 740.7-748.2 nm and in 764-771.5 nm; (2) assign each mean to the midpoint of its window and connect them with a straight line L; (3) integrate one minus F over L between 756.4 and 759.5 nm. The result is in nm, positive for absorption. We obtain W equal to -0.070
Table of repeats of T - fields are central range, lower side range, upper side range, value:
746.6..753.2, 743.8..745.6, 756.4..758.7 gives 0.01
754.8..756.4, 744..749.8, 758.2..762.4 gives -0.01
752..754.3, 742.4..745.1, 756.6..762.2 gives 0.02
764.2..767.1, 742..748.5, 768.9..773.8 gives 0.04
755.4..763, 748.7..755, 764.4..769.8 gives -0.03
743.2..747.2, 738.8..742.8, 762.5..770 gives -0.03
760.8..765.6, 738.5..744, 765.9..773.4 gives -0.02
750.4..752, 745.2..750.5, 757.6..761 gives 0.02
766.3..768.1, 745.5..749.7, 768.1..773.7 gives 0.02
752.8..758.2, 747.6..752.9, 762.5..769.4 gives -0.02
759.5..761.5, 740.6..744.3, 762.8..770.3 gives -0.03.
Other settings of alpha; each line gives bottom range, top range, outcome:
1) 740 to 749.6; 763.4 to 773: 1.01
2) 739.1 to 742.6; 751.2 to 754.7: 1.03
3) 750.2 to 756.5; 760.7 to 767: 1.01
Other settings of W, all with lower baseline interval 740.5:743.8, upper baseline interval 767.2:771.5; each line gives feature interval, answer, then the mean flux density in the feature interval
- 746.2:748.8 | -0.06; 11.3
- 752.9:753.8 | 0.00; 11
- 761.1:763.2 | -0.04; 11.1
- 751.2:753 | -0.01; 11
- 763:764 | -0.03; 11.2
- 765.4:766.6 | 0.07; 10.2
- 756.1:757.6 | -0.05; 11.3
